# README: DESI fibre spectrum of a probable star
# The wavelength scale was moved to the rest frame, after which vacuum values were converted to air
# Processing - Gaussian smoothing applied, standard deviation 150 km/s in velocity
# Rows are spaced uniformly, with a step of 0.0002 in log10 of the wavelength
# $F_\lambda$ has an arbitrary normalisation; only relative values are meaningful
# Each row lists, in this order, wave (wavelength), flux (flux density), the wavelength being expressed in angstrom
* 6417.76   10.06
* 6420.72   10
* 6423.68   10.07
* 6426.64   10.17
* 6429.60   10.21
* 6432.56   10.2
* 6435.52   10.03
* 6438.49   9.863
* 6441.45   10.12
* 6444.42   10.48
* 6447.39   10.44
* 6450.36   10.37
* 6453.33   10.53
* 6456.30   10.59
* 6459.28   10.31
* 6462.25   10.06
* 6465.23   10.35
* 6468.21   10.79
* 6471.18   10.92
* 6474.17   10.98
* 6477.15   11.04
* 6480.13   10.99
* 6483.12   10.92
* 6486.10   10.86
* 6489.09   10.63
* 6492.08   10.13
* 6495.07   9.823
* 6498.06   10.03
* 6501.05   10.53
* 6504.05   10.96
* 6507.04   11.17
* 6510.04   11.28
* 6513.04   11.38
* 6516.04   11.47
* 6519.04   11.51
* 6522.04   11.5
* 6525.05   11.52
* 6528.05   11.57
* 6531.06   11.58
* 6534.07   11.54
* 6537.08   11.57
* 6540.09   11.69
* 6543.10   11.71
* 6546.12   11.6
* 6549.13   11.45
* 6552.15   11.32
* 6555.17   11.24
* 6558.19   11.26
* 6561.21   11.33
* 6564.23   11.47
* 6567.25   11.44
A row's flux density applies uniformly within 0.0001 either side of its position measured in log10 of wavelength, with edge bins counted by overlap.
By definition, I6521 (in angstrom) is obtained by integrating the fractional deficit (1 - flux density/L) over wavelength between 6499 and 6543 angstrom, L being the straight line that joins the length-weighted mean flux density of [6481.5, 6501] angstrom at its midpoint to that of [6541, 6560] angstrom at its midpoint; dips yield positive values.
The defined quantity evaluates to -1.8 angstrom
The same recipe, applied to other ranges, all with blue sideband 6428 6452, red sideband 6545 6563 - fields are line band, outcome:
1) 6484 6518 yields 0.2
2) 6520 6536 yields -0.6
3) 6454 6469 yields 0.0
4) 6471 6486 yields -0.5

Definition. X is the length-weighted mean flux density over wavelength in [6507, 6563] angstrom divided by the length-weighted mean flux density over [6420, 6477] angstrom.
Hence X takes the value 1.1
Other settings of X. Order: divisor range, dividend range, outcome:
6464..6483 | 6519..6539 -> 1.06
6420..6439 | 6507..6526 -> 1.13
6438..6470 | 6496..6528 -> 1.07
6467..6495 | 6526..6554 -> 1.07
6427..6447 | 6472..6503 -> 1.04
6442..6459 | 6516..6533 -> 1.10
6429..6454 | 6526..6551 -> 1.13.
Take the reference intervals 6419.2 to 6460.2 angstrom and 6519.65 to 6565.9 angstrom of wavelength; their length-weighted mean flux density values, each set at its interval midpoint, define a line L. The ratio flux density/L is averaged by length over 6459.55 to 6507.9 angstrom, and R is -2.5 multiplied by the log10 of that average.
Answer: 0.01 mag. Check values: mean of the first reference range 10.2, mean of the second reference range 11.5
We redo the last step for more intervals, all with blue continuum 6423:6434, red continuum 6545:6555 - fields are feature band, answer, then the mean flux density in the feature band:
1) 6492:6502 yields 0.08 mag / 10.1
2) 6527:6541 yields -0.03 mag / 11.6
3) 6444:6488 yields -0.01 mag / 10.6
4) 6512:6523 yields -0.04 mag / 11.5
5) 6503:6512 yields -0.02 mag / 11.2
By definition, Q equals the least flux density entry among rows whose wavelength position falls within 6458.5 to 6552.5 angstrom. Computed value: 9.823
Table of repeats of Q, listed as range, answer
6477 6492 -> 10.63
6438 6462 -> 9.863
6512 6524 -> 11.38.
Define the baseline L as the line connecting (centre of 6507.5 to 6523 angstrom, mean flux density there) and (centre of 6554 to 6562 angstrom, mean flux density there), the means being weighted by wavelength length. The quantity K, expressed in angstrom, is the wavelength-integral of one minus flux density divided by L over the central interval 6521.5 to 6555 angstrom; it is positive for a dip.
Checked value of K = -0.6 angstrom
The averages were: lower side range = 11.4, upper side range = 11.3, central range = 11.5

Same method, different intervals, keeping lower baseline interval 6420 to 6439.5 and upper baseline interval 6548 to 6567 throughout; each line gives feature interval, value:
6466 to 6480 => -0.53 angstrom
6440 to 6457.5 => -0.25 angstrom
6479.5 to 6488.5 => -0.23 angstrom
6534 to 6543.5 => -0.40 angstrom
